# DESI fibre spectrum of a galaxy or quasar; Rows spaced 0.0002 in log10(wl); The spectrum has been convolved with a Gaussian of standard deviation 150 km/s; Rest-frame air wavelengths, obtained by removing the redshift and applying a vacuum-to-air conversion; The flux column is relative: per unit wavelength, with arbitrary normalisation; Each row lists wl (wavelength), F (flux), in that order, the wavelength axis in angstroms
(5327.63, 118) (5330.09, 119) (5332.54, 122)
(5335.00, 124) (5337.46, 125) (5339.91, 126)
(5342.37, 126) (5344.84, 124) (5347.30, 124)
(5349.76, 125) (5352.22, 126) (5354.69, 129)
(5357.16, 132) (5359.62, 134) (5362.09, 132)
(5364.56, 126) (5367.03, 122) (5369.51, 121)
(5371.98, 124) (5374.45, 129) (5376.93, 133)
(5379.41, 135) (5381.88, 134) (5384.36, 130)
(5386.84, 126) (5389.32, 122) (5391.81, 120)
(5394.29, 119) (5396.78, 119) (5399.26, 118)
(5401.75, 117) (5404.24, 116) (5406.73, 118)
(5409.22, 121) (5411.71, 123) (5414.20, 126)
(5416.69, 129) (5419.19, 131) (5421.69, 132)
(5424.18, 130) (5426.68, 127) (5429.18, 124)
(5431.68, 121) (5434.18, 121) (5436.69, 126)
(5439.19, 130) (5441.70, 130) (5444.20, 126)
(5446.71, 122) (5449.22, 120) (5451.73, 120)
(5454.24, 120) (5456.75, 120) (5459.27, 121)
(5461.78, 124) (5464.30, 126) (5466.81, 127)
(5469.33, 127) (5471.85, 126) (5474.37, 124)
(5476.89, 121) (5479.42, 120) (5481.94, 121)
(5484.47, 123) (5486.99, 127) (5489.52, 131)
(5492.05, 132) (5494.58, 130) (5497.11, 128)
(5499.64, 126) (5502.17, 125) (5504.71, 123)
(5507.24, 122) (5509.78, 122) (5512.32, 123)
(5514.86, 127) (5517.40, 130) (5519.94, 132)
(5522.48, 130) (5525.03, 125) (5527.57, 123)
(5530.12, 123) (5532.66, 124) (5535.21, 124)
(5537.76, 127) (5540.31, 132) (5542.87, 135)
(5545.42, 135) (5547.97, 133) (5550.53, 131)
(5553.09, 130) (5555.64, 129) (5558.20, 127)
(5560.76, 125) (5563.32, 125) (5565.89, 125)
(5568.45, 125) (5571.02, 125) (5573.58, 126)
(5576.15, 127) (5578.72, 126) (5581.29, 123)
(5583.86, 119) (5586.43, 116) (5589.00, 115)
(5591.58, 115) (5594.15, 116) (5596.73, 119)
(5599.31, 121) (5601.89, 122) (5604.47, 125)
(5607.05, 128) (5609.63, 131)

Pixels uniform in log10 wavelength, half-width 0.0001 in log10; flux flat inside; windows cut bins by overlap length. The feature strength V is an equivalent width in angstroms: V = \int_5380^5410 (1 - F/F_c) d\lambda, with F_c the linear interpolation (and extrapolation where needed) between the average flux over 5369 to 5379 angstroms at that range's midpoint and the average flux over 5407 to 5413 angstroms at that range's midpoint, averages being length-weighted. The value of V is 0.5 angstroms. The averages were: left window 128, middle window 122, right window 121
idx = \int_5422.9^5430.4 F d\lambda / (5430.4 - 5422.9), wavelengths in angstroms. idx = 127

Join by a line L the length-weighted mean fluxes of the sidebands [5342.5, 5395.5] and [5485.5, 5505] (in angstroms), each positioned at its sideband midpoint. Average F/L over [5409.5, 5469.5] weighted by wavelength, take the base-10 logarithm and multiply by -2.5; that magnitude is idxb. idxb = 0.02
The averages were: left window 127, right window 128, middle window 125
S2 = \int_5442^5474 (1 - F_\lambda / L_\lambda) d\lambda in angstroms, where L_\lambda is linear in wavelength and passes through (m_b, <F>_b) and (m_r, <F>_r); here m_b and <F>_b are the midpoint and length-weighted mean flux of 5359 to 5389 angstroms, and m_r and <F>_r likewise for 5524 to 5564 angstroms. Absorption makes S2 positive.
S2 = 1.2 angstroms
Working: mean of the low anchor 129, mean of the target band 123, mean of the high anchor 128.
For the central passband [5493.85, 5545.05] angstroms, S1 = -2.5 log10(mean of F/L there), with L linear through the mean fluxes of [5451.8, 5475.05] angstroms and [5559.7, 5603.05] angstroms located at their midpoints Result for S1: -0.03 mag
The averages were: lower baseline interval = 124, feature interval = 127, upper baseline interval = 122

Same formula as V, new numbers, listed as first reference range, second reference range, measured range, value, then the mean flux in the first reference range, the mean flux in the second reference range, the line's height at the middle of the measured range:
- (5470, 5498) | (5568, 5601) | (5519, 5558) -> -1.8 angstroms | 126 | 121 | 123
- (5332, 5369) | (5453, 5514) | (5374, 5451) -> 0.4 angstroms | 126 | 125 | 126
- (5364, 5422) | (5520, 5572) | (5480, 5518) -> 0.3 angstroms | 124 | 128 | 127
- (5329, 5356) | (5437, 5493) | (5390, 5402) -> 0.5 angstroms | 125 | 124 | 125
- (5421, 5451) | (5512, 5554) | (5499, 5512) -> 0.4 angstroms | 126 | 129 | 128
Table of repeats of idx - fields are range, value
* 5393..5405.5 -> 118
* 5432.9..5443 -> 127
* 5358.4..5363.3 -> 133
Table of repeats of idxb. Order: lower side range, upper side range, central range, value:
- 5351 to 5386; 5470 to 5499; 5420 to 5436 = 0.012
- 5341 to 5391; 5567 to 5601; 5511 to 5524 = -0.045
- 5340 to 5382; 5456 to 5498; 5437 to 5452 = 0.007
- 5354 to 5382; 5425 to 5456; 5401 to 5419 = 0.035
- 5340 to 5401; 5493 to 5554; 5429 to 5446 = 0.012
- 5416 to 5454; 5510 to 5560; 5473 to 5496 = 0.013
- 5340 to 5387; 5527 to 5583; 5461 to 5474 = 0.014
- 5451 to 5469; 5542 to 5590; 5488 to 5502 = -0.043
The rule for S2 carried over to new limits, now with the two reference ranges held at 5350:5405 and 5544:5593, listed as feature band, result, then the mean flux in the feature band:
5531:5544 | -0.3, 128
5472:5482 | 0.3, 122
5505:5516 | 0.2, 123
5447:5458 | 0.5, 120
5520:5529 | -0.1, 127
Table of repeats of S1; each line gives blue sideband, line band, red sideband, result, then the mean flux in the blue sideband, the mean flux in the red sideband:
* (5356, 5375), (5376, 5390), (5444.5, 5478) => -0.031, 127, 123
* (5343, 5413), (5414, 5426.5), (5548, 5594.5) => -0.042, 125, 124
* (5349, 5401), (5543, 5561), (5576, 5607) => -0.079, 126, 120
